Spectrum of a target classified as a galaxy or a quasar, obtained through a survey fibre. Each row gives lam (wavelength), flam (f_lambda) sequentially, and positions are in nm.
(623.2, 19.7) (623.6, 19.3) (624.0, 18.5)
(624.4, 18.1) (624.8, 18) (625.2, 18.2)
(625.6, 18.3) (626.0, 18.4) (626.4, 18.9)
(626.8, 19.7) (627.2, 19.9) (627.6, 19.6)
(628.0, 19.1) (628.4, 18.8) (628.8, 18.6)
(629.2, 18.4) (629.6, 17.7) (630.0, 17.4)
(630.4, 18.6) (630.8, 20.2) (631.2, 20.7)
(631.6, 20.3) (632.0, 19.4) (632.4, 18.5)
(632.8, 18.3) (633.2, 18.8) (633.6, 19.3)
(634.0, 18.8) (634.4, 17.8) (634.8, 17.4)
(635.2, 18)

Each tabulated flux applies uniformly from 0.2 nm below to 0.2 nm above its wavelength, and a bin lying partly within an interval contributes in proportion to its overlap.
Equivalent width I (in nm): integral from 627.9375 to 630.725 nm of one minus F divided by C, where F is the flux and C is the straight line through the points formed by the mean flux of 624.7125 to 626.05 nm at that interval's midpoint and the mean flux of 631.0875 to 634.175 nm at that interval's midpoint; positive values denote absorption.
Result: 0.05 nm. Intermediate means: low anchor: 18.2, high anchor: 19.2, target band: 18.4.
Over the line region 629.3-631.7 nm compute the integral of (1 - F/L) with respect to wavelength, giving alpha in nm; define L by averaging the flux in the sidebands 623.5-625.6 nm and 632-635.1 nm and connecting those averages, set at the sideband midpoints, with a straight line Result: -0.083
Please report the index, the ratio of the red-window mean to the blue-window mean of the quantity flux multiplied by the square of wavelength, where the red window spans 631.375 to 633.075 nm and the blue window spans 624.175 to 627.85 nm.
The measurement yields 1.0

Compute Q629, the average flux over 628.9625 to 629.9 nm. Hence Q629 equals 18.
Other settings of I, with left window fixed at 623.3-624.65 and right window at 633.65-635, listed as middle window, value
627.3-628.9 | -0.05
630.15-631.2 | -0.07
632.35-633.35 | -0.02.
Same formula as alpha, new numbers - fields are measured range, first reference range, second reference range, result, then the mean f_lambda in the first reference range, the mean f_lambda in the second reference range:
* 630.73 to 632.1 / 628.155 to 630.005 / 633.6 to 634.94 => -0.15 nm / 18.3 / 18.2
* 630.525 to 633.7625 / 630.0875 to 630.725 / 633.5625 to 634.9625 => -0.16 nm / 18.7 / 18.2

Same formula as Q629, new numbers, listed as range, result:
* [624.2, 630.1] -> 18.6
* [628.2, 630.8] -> 18.4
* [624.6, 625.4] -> 18.1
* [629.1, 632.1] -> 19.1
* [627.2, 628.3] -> 19.4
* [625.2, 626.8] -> 18.6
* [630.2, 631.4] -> 19.8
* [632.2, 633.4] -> 18.5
